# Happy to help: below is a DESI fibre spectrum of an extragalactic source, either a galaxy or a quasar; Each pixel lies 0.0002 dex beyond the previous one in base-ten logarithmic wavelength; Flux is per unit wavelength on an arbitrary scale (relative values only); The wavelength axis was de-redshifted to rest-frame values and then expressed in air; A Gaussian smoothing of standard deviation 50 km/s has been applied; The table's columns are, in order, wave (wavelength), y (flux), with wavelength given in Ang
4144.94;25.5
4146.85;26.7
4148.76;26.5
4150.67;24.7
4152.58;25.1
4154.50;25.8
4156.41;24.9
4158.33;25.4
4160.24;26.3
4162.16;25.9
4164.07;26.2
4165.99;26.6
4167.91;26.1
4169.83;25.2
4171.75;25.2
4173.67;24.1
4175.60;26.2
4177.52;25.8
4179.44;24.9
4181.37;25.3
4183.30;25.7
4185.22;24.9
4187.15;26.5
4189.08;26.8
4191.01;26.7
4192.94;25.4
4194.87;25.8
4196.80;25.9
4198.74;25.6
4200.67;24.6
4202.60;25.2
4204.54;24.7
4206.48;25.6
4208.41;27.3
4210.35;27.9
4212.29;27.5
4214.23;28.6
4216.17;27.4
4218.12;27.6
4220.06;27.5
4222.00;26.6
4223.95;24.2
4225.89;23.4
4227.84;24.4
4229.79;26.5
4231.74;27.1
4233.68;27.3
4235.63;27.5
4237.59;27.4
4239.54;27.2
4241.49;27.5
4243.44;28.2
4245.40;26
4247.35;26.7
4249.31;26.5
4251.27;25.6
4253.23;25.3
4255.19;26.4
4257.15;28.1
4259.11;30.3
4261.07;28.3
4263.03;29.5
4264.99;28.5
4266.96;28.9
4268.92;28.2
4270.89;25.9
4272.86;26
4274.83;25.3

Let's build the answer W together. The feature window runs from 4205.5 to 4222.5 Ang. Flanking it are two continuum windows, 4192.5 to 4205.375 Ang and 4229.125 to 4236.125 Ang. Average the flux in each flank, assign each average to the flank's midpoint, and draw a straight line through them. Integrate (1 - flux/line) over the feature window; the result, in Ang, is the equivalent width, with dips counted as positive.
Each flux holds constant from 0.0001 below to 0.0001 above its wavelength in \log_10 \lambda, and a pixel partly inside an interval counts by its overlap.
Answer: -0.8 Ang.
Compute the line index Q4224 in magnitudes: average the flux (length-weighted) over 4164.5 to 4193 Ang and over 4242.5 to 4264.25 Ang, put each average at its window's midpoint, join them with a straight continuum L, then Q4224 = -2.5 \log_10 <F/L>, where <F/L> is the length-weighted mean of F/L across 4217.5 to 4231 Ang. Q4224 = 0.04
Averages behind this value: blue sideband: 25.7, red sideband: 27.4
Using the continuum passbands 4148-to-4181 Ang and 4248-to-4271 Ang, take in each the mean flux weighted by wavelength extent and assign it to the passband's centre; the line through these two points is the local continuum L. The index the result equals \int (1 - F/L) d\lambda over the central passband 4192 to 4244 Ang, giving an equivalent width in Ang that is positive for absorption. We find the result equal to 0.64 Ang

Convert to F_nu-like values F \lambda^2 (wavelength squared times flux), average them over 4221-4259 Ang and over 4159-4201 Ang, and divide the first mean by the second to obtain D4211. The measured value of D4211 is 1.06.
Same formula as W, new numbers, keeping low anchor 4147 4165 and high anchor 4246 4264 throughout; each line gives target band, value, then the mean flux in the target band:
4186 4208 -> 0.5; 25.7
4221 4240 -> 0.6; 26.1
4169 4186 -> 0.5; 25.3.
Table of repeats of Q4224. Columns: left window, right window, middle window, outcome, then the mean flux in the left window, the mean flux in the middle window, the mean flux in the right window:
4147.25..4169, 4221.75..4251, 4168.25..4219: 0.003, 25.8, 26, 26.4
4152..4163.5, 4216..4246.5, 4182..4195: 0.002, 25.6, 26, 26.6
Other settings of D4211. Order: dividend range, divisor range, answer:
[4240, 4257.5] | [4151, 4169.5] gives 1.08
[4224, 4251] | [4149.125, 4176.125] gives 1.07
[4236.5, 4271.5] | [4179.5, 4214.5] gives 1.08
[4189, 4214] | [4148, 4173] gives 1.04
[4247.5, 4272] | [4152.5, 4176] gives 1.13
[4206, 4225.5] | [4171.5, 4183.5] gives 1.09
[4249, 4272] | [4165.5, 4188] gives 1.13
